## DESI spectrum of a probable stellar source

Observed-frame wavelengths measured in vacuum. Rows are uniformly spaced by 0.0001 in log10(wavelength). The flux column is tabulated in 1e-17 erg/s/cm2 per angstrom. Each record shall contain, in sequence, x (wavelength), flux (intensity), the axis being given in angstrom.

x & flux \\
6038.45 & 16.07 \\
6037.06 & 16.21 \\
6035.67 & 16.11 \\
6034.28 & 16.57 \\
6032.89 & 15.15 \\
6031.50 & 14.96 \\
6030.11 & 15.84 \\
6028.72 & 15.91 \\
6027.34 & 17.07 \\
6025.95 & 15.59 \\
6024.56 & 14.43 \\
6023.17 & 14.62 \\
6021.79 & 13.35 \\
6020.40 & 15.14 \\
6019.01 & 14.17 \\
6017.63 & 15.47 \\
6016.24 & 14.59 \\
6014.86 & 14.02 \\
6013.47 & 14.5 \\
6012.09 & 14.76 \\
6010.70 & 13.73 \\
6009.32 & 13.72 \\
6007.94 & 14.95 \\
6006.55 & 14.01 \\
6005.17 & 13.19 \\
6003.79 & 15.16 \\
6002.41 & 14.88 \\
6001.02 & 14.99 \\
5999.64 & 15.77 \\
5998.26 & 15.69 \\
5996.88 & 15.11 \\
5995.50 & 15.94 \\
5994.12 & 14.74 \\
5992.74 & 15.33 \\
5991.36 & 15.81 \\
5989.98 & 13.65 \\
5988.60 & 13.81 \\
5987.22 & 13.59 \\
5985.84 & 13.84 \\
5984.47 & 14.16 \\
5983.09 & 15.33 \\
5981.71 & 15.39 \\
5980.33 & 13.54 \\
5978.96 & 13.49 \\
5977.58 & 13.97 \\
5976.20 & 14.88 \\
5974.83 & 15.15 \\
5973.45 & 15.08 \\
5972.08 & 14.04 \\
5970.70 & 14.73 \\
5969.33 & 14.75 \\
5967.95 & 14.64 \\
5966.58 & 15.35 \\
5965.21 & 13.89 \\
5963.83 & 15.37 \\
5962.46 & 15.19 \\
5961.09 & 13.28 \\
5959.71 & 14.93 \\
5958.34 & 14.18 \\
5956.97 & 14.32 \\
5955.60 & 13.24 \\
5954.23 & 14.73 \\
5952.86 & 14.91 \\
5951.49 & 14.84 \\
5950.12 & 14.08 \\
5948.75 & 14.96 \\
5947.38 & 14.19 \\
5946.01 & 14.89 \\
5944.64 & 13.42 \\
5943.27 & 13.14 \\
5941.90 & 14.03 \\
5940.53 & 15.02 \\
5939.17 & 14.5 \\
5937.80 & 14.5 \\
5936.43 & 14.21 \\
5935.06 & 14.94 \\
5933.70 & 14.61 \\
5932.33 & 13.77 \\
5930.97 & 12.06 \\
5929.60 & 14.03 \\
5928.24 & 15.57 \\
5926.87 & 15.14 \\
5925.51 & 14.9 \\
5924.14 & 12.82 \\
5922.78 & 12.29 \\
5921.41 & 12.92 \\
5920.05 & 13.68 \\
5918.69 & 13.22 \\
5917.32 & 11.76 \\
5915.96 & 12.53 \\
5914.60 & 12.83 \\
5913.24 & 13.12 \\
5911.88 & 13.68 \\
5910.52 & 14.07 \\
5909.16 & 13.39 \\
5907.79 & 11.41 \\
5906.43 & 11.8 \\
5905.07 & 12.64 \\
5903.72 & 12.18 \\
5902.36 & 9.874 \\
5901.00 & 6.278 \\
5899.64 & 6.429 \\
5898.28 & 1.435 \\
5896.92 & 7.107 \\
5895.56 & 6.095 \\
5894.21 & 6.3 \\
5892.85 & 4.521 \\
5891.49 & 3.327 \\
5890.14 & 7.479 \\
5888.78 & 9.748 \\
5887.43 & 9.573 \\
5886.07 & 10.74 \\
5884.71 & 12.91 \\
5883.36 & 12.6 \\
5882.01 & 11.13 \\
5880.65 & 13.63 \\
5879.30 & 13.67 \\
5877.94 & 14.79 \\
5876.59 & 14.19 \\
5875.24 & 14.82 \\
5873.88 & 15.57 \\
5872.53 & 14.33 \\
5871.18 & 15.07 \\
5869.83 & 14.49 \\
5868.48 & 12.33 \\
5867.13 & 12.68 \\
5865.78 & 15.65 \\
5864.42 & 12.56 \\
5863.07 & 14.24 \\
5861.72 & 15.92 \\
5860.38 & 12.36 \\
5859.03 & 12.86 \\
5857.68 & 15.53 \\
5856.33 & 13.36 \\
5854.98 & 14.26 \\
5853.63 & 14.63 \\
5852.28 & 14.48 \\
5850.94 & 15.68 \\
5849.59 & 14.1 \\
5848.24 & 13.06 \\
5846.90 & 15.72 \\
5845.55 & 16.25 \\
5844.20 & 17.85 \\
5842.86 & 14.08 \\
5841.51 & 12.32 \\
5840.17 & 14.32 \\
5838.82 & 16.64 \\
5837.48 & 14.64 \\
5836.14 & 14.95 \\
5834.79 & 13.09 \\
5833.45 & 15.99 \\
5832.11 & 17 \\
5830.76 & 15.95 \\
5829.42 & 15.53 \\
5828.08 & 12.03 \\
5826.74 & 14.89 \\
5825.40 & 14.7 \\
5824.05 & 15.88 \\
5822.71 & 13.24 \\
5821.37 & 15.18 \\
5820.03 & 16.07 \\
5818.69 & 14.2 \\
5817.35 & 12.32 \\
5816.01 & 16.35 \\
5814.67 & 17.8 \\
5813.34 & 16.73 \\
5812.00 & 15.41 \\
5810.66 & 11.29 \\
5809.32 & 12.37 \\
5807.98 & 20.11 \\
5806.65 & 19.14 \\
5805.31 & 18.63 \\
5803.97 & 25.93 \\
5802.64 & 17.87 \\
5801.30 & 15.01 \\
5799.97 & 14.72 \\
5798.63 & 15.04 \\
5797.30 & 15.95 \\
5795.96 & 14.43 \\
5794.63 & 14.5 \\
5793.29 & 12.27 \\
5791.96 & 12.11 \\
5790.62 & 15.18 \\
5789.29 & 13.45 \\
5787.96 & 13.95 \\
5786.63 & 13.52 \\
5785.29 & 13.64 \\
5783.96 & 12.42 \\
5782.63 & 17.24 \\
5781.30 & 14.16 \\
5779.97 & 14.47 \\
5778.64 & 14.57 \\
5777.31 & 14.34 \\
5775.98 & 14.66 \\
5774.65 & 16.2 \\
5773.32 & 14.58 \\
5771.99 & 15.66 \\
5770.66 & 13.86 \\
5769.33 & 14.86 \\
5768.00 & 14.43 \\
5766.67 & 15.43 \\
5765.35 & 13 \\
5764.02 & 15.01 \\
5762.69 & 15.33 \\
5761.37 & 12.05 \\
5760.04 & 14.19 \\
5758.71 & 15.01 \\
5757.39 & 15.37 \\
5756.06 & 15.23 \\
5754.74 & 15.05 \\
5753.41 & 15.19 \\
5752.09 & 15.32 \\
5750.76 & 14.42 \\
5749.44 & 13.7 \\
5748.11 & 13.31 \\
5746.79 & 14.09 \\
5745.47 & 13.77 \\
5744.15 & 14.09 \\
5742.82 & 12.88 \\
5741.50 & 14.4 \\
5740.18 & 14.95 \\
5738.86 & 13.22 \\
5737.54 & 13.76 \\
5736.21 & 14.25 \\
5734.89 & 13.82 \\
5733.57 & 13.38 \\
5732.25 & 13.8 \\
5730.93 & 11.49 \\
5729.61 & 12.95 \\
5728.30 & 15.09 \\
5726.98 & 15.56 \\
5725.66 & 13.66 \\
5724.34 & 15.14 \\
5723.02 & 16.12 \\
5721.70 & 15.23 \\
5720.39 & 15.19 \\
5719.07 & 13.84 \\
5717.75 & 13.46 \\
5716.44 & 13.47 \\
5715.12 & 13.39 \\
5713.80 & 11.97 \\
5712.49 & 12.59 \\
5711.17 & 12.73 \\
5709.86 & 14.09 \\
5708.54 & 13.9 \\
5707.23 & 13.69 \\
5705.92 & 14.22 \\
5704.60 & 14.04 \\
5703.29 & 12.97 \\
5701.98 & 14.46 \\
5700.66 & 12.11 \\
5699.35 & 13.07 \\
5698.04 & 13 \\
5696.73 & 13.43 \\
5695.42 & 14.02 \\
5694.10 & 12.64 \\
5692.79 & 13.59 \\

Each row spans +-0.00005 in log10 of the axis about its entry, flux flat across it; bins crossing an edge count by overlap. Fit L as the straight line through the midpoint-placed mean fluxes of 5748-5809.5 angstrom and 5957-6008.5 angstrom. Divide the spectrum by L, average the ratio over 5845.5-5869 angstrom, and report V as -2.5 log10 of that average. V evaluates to 0.06 mag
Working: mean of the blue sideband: 15.1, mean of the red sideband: 14.6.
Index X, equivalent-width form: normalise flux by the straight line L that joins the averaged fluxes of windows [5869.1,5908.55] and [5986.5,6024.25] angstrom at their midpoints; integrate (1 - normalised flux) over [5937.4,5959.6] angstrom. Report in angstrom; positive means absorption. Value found -3.0 angstrom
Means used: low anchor 10.5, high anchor 14.6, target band 14.3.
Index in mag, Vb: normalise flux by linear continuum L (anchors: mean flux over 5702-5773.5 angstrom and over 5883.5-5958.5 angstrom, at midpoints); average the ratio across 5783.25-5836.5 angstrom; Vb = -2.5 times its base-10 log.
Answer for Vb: -0.15 mag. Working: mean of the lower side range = 14.1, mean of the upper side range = 12.1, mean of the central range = 15.2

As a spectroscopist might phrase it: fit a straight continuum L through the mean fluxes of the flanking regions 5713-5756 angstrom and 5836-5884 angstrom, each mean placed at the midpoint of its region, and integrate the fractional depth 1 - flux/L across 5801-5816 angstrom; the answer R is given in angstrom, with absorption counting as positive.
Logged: -3.3 angstrom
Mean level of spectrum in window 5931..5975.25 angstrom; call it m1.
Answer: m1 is 14.4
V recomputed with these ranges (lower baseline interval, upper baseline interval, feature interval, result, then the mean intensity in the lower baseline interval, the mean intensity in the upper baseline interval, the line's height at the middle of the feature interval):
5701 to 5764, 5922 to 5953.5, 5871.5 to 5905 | 0.37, 14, 14.2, 14.2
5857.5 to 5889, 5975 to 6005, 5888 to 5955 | 0.16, 13.4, 14.7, 13.9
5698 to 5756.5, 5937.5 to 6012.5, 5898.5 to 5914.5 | 0.28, 13.9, 14.5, 14.4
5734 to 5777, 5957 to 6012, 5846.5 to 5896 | 0.16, 14.4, 14.6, 14.5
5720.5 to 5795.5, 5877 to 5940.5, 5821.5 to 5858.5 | -0.16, 14.3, 11.6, 12.8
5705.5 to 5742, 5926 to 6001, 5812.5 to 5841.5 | -0.07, 13.9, 14.5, 14.2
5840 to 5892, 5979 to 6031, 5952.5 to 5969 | -0.01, 13.4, 14.7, 14.3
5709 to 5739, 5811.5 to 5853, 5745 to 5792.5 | -0.01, 13.8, 15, 14.3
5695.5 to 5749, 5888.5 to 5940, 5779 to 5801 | -0.10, 13.8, 11.4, 12.9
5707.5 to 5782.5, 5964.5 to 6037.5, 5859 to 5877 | 0.03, 14.2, 14.8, 14.5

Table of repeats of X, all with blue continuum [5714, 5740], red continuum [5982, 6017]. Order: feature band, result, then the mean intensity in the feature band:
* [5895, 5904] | 4.72 angstrom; 6.84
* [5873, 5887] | 0.98 angstrom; 13.3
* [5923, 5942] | 0.29 angstrom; 14.3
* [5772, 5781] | -0.45 angstrom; 14.8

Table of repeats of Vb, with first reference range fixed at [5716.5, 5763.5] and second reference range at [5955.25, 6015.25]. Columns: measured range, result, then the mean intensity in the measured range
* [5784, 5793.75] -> 0.07 mag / 13.4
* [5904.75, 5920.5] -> 0.13 mag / 12.8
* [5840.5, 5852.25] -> -0.04 mag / 14.9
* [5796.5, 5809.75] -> -0.22 mag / 17.5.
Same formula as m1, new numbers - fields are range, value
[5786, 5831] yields 15.3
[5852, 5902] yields 11.5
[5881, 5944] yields 11.5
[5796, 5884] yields 15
